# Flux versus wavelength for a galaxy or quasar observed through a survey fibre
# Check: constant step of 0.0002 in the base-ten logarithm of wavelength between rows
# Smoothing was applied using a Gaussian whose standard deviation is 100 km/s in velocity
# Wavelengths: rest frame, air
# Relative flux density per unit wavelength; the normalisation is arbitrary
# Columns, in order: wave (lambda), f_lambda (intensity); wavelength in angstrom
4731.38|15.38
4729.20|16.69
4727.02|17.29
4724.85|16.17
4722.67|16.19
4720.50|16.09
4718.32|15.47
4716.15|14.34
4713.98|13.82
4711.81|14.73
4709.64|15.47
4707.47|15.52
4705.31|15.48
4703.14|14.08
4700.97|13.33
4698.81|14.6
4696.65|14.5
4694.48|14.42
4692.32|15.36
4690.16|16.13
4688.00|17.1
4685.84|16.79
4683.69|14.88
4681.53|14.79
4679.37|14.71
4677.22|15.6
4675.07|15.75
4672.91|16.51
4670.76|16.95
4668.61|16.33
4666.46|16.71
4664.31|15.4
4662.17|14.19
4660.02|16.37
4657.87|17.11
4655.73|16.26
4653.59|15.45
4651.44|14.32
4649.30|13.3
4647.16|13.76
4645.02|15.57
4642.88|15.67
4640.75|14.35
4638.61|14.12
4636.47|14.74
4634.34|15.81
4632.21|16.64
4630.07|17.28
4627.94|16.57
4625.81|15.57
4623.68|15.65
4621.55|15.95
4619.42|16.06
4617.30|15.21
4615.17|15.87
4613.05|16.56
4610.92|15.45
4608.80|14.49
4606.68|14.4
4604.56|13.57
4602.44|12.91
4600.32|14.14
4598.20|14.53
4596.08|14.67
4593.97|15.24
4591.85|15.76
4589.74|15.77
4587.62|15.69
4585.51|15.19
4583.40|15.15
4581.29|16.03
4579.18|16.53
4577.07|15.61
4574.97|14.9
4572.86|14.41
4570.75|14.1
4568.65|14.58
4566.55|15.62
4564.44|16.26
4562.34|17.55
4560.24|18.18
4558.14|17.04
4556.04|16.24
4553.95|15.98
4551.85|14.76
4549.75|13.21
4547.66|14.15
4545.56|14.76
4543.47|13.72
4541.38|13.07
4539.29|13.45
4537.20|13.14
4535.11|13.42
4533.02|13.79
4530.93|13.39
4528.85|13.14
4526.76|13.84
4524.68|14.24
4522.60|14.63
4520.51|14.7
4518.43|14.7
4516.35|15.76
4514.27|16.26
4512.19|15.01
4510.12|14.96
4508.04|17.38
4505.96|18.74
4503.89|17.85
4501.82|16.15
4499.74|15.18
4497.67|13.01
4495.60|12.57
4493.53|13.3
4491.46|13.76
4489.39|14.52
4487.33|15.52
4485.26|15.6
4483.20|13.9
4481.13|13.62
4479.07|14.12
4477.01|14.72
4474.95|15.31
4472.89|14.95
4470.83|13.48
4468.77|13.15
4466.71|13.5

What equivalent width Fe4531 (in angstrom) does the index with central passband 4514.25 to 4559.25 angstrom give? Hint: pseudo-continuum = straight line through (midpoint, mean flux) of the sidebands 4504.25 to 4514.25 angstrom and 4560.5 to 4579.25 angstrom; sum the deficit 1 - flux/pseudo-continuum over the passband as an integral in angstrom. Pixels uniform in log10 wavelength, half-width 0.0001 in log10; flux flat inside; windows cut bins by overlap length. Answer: 4.8 angstrom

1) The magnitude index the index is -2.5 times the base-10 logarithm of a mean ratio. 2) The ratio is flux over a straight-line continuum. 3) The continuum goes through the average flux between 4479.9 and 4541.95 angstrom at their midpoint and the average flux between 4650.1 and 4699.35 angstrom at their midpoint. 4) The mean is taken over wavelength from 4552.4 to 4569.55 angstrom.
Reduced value -0.10 mag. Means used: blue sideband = 14.6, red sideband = 15.7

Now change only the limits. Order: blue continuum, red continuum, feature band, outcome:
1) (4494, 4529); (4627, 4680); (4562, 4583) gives -0.01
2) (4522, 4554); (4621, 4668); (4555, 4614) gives -0.06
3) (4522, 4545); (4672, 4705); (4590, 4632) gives -0.06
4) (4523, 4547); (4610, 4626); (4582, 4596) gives -0.03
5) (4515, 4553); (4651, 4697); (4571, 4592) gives -0.06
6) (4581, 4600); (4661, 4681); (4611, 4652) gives 0.01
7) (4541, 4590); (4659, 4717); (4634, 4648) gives 0.04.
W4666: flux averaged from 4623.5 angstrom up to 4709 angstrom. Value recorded 15.4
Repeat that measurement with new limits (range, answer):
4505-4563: 14.9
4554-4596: 15.8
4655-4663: 16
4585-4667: 15.3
